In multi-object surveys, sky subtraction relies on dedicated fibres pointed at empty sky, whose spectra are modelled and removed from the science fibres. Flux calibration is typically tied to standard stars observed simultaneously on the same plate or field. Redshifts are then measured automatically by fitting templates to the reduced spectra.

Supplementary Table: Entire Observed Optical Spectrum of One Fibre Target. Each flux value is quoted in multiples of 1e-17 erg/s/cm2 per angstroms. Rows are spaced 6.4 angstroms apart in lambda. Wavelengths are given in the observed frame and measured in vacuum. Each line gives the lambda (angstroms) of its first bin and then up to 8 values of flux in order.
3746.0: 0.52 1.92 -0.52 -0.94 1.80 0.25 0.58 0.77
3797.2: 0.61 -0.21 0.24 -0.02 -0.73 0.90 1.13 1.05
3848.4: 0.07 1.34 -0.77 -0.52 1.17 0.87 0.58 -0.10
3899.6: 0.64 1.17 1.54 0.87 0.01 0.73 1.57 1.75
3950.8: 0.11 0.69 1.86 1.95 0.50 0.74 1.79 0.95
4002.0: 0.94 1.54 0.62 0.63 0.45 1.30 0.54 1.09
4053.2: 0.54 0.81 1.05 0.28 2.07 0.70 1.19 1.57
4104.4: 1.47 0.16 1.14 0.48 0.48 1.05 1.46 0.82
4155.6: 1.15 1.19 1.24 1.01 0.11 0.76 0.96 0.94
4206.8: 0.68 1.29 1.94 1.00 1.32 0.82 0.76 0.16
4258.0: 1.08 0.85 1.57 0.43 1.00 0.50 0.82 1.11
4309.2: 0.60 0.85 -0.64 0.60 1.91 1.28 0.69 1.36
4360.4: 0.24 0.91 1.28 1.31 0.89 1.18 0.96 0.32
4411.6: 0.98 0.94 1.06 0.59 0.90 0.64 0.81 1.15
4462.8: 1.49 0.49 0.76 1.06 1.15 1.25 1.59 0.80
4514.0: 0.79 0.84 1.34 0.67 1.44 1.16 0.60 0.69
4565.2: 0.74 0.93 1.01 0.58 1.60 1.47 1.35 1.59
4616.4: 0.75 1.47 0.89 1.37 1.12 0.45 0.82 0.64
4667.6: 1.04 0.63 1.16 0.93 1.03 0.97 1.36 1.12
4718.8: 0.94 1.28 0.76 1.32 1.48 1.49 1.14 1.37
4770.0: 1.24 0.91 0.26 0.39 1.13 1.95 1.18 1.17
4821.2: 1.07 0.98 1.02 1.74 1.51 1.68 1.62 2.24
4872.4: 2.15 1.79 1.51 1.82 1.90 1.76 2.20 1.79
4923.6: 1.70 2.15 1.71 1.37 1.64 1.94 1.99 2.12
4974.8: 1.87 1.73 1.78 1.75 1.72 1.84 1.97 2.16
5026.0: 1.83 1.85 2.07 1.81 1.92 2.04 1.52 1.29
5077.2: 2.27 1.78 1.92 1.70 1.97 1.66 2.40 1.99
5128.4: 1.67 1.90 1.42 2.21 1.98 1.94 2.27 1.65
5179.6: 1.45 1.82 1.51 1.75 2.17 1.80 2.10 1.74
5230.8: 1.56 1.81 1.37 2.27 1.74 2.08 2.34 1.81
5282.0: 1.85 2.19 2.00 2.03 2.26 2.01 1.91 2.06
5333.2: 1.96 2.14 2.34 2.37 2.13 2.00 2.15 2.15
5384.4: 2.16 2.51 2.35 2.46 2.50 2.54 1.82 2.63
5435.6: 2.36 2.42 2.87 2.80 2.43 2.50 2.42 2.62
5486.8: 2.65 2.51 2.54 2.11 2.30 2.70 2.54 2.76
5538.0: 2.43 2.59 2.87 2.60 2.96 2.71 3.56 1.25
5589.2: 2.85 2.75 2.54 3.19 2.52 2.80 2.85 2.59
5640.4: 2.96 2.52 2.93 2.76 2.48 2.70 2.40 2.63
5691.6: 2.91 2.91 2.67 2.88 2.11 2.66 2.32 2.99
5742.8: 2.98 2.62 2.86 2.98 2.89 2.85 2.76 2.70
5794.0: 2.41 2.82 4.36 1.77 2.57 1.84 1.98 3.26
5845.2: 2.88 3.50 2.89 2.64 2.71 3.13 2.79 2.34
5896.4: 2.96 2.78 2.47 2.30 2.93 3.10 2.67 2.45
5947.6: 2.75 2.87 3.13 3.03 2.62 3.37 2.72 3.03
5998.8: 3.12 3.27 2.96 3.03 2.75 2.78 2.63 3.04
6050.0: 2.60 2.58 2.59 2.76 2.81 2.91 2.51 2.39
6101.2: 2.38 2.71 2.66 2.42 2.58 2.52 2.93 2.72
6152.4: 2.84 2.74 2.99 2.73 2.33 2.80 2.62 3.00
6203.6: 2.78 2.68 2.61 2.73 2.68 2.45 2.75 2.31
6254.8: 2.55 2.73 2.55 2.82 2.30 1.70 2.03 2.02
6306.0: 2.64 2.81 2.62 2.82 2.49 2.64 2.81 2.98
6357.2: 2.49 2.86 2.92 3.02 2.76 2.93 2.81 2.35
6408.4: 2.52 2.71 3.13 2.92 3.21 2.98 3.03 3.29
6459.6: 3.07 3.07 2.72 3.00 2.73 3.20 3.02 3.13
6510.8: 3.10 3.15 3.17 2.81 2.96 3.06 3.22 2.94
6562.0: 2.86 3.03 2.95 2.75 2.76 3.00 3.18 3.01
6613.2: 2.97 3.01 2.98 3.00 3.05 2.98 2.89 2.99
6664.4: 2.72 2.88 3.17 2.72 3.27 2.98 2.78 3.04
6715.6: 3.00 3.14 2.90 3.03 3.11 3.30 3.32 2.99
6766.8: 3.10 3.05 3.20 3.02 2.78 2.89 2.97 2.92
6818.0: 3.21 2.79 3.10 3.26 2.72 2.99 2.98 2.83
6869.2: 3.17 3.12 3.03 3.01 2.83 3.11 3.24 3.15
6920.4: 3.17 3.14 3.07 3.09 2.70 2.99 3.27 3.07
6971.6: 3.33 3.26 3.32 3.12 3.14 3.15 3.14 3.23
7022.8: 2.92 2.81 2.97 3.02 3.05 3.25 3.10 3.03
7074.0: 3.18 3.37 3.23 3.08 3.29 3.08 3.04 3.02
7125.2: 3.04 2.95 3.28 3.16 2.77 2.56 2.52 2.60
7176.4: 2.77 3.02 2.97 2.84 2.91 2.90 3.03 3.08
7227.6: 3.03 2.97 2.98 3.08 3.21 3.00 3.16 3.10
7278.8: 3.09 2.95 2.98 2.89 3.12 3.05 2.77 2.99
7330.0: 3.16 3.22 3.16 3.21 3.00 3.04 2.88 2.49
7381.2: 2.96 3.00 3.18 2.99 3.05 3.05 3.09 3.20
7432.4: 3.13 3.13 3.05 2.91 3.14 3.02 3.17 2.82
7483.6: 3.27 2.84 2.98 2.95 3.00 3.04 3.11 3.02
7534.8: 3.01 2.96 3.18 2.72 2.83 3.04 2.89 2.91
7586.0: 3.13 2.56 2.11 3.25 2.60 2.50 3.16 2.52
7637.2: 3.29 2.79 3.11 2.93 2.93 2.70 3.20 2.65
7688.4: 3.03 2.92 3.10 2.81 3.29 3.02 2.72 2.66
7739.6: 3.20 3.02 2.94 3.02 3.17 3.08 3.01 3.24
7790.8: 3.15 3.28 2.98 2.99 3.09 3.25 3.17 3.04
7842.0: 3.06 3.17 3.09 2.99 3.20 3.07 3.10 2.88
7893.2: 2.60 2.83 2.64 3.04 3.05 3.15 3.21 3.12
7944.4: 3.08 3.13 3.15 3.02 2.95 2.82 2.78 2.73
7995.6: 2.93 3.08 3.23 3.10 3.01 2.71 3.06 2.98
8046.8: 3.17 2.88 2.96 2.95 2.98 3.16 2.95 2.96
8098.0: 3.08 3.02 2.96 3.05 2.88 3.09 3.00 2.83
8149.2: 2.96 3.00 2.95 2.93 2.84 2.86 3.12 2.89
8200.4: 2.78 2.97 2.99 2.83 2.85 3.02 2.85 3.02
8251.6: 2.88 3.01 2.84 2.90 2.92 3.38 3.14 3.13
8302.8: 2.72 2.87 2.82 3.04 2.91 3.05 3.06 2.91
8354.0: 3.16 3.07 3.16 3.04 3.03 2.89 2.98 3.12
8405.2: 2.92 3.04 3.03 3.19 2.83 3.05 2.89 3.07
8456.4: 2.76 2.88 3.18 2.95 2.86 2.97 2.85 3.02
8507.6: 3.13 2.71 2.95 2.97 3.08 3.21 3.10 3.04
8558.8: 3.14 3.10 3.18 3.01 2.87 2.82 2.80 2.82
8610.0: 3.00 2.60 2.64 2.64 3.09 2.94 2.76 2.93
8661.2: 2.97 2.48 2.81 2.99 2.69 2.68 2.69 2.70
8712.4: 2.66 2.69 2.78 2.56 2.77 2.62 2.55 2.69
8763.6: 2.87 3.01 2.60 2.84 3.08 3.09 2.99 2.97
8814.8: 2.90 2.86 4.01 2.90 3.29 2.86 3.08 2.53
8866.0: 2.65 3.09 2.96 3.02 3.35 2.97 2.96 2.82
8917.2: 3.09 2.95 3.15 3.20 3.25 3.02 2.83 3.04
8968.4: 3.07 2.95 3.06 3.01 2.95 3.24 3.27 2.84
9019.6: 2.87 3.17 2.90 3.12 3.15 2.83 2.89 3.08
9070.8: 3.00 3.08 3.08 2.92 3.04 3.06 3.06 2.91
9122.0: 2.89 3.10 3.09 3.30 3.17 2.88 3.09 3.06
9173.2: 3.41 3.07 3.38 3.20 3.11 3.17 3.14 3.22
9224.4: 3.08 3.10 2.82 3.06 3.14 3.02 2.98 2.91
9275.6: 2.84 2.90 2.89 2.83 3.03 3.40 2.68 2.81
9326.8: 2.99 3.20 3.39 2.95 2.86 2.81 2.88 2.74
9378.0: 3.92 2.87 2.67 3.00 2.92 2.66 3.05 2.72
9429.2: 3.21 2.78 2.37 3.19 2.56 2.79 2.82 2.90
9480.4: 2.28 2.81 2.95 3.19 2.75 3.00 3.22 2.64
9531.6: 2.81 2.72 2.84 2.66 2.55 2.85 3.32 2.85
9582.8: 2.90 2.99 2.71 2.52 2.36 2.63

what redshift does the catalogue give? 0.22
